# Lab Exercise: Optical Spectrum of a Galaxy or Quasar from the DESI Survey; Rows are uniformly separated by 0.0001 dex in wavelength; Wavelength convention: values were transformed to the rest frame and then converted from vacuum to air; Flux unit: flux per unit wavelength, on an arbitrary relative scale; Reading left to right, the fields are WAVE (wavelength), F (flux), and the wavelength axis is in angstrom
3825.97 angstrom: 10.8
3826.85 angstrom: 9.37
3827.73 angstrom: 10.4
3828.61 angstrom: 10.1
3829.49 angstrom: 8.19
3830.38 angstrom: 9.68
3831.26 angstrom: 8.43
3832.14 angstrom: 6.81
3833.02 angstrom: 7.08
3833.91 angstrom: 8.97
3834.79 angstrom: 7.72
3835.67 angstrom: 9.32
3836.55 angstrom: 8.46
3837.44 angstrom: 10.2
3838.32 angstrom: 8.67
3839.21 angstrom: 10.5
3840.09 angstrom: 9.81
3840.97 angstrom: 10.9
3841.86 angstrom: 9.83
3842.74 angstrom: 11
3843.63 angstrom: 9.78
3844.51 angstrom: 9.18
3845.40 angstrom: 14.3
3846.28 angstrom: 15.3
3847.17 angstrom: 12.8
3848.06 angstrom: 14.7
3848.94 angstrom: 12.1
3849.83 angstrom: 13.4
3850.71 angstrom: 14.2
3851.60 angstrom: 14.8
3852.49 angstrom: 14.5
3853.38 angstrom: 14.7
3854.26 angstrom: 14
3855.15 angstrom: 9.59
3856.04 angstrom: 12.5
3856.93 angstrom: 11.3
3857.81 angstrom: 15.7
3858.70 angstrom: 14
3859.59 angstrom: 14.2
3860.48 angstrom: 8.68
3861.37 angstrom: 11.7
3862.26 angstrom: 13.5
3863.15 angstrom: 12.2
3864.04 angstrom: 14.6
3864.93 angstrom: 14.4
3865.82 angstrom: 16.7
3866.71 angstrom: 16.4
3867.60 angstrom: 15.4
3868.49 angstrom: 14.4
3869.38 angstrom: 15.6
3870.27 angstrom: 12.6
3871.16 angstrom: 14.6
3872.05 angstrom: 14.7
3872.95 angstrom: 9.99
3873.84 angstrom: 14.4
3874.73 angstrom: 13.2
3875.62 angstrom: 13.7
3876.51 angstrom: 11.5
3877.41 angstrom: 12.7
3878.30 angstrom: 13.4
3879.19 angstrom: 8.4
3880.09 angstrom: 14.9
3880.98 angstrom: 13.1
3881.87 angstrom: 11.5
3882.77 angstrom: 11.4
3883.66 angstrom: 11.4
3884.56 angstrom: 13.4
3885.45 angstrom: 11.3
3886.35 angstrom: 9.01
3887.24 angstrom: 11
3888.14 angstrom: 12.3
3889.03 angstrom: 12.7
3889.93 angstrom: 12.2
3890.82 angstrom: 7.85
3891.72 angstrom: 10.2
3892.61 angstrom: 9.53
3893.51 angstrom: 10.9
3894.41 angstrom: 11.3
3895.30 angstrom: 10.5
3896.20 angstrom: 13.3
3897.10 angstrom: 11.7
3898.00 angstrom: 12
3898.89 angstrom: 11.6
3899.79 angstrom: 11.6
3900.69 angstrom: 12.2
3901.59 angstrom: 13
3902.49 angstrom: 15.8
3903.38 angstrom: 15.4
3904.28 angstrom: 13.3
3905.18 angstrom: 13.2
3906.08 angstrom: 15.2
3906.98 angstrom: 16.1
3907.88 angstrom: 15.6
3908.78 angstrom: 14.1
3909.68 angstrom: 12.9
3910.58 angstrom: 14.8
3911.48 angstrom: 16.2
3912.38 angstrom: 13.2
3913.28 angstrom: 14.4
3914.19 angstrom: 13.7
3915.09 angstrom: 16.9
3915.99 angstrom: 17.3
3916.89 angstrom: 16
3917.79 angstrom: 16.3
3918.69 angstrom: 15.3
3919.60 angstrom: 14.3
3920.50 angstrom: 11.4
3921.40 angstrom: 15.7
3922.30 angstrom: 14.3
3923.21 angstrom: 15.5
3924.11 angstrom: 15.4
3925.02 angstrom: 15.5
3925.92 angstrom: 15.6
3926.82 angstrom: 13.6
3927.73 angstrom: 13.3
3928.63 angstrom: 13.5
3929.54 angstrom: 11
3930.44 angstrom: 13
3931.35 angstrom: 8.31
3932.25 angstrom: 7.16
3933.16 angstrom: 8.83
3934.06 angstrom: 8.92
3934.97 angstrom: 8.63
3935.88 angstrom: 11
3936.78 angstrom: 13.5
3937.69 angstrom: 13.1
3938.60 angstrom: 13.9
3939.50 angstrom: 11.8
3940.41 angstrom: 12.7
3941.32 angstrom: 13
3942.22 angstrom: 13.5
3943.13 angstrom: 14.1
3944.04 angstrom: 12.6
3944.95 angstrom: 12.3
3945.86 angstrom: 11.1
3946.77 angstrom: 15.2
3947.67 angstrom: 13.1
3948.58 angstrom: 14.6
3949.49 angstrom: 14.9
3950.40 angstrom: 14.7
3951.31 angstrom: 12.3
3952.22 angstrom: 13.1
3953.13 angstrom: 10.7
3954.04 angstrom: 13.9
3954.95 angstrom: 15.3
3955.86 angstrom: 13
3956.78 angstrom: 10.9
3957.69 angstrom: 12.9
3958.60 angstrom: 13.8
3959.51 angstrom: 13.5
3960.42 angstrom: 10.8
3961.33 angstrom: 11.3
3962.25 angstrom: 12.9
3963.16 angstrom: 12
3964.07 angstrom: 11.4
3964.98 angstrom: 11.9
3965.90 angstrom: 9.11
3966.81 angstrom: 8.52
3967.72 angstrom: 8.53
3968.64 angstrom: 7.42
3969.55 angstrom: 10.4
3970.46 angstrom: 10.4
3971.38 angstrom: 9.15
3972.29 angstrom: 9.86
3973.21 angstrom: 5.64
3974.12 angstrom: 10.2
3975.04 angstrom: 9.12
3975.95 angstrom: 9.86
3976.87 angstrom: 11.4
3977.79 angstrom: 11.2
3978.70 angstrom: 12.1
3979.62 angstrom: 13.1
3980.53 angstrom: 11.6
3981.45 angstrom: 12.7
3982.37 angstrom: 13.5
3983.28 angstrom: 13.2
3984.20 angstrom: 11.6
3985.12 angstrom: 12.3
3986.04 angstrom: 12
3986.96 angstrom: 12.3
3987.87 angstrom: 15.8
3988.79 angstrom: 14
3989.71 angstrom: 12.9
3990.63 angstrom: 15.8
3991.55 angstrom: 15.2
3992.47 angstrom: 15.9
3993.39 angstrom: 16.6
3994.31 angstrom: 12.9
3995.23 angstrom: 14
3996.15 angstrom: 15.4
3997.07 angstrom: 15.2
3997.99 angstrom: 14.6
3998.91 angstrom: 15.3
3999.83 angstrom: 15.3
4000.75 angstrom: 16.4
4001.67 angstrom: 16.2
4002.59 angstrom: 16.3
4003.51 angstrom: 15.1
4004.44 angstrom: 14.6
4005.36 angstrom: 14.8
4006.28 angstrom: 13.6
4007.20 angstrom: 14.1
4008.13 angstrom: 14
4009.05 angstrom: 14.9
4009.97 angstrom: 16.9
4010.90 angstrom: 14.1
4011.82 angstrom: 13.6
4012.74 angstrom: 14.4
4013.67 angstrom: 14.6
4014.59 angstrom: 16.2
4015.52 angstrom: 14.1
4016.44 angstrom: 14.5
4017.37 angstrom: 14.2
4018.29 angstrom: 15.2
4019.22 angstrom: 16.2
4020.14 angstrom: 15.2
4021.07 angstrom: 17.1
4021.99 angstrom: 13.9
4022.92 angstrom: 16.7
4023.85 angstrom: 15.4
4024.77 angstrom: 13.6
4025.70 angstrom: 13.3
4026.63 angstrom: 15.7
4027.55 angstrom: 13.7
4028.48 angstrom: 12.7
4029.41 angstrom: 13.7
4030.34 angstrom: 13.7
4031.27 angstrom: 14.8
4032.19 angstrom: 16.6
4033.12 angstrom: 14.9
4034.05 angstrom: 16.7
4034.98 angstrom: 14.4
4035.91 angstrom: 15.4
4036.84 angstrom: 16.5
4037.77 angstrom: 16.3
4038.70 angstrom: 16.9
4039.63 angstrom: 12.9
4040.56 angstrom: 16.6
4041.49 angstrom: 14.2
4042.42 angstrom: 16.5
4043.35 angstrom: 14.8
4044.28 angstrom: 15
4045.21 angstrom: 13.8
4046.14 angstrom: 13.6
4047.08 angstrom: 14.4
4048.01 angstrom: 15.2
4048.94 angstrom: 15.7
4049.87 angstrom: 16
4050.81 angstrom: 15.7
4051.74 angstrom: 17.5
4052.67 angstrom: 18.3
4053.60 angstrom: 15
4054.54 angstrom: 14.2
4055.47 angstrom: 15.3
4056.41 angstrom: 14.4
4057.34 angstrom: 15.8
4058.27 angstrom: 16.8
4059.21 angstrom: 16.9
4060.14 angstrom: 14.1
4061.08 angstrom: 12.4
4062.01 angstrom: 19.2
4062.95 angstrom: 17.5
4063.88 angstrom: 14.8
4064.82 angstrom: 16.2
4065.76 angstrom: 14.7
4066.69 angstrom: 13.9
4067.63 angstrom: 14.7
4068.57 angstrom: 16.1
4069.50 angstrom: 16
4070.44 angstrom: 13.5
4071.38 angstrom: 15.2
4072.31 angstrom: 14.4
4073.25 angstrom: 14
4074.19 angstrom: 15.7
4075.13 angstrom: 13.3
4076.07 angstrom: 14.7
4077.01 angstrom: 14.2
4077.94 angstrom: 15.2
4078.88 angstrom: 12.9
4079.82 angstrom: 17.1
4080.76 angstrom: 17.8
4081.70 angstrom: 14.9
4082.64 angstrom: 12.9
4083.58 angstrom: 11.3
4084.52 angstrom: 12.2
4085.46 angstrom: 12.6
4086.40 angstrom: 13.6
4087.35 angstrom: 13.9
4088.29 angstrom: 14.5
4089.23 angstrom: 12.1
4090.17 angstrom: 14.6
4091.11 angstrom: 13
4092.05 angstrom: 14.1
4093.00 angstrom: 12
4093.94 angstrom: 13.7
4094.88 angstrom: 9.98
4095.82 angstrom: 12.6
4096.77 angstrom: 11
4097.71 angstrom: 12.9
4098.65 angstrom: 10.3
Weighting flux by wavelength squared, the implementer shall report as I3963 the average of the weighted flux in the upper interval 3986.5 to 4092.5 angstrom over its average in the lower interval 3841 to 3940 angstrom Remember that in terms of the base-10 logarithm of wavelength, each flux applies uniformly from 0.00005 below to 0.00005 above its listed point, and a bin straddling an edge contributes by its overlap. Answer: 1.2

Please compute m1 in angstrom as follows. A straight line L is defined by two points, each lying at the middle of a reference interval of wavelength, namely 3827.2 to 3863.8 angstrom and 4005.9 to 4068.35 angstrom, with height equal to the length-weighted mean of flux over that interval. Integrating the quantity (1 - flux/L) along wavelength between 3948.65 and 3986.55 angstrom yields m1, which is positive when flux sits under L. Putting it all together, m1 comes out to 6.0 angstrom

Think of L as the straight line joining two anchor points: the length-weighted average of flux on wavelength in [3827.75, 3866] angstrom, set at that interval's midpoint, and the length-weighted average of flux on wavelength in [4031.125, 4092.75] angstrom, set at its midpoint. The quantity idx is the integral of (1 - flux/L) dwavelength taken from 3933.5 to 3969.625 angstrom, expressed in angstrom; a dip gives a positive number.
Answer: 2.8 angstrom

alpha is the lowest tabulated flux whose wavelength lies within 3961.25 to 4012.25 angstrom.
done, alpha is 5.64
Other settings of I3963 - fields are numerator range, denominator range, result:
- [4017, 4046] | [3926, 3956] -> 1.26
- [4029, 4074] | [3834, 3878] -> 1.34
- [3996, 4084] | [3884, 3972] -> 1.26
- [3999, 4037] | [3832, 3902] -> 1.33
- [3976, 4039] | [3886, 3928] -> 1.13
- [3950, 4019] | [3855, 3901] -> 1.11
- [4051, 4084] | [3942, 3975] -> 1.36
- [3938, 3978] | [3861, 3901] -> 0.98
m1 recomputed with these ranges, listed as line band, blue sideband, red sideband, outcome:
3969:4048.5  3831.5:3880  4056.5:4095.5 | -1.5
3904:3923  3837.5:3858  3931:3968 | -4.2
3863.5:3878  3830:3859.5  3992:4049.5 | -2.6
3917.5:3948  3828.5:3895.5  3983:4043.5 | 1.0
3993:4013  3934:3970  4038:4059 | -1.5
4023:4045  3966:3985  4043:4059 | -1.1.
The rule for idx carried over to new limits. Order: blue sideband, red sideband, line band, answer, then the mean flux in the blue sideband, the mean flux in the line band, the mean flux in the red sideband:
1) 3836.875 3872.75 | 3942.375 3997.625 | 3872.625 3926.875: -2.18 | 12.9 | 13.2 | 12.4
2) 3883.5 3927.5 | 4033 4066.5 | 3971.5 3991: 3.59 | 13.4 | 11.9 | 15.5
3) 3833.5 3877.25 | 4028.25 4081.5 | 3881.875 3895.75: 2.12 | 12.6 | 11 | 15.3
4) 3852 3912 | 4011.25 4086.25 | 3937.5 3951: 0.33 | 12.9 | 13.4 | 15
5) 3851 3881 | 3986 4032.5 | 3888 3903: 2.20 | 13.4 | 11.7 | 14.8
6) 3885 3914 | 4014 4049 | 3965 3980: 4.47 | 12.6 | 9.79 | 15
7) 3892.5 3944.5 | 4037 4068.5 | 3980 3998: 0.69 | 13.2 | 13.9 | 15.5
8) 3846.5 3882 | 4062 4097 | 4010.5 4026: -1.02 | 13.4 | 14.9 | 14.2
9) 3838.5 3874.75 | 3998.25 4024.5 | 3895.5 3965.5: 3.89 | 13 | 13.2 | 15.1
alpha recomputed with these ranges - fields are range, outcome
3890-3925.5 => 7.85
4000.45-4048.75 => 12.7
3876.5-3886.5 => 8.4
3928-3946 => 7.16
